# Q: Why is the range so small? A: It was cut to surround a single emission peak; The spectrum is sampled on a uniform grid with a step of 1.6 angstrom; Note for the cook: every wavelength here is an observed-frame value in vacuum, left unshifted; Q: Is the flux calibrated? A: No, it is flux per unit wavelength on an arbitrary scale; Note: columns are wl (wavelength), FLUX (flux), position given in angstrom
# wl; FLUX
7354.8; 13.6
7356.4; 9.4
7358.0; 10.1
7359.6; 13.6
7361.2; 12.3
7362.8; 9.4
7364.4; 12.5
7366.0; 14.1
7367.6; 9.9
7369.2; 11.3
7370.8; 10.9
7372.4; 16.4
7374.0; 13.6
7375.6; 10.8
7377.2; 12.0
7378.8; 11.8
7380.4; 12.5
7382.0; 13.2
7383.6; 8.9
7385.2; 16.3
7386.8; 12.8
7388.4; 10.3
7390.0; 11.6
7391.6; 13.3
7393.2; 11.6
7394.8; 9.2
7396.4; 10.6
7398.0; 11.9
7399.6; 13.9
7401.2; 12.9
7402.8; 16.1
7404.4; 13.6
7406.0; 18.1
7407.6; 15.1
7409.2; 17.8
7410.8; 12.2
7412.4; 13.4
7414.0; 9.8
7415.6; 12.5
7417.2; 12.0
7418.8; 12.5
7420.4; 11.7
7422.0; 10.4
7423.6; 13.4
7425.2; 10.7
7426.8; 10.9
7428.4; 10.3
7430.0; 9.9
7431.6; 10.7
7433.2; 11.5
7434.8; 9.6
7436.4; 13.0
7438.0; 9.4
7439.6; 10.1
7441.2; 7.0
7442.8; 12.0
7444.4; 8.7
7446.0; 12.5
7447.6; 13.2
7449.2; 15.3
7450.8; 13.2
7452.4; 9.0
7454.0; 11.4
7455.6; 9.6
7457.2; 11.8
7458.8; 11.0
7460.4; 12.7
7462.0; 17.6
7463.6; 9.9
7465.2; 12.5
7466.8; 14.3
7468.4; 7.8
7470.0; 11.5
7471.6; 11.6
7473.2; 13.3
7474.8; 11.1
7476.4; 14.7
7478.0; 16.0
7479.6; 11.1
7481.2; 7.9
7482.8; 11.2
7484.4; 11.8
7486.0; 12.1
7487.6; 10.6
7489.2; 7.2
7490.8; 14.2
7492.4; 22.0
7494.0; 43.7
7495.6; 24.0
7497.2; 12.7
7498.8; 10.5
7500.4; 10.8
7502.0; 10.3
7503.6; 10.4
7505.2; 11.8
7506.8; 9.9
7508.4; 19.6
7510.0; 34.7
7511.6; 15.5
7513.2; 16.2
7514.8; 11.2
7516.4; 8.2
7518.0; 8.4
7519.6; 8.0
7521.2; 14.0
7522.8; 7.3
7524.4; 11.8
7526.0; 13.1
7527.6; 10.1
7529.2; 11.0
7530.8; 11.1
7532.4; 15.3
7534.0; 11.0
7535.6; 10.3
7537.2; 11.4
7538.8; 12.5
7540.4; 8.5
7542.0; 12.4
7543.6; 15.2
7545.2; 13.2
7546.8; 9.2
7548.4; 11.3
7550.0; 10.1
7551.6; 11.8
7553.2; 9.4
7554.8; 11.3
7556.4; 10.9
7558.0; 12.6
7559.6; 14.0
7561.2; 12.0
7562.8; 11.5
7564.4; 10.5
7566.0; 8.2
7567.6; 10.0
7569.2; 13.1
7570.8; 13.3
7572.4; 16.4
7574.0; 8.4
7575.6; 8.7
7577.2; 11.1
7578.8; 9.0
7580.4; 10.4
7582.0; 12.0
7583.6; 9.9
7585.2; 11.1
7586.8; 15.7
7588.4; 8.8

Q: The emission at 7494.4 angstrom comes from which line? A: [S II] 6716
